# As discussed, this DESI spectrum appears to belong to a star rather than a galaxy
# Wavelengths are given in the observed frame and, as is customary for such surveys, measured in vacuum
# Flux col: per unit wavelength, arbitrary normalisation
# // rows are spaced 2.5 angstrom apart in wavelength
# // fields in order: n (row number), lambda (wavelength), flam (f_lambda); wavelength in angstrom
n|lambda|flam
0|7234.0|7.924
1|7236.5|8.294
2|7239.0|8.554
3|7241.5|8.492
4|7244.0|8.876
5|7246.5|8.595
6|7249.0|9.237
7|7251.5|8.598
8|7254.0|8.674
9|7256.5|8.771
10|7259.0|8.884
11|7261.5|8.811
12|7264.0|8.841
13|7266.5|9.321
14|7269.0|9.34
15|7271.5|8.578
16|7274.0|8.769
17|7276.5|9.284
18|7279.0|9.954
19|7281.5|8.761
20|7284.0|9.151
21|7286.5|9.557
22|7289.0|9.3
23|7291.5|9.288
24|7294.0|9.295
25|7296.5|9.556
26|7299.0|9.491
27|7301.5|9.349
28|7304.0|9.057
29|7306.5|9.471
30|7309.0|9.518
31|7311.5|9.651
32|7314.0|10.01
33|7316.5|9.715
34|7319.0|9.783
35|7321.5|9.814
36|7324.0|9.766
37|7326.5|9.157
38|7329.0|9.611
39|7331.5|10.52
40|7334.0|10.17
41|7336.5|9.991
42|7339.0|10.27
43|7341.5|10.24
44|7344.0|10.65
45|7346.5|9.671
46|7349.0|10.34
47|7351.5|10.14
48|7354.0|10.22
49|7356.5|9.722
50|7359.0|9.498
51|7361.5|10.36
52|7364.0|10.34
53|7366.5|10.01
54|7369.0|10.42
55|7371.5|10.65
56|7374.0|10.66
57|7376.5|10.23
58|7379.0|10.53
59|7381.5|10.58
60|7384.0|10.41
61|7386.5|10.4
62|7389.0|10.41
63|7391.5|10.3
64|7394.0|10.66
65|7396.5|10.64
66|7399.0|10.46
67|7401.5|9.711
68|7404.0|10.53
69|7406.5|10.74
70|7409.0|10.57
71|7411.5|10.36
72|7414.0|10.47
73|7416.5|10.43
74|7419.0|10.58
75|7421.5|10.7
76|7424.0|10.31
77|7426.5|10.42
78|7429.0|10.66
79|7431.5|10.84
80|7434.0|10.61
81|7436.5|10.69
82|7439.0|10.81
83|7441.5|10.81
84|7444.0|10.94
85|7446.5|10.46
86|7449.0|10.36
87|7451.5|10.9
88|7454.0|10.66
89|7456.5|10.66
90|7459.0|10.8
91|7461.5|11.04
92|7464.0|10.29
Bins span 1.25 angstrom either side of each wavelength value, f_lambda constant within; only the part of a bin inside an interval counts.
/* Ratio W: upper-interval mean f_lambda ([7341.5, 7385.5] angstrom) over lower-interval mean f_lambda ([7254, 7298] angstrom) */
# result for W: 1.12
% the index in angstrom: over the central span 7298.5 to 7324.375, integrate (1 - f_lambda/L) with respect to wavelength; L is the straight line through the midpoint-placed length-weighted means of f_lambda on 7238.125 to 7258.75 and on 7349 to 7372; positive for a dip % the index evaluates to -0.2 angstrom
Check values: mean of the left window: 8.74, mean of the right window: 10.1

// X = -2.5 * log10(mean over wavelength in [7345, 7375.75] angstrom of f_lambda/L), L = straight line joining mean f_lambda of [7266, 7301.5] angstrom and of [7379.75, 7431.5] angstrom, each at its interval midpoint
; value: -0.02 mag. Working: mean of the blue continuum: 9.26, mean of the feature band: 10.2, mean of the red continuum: 10.5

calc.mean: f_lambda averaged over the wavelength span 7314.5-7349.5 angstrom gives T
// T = 9.97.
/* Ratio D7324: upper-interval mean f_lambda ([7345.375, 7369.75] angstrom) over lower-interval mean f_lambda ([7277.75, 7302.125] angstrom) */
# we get 1.07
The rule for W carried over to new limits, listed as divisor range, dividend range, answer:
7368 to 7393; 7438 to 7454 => 1.02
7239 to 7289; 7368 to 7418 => 1.17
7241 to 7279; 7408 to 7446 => 1.19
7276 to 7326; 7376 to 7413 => 1.10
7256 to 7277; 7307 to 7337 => 1.09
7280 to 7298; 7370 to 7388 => 1.13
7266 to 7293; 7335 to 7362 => 1.10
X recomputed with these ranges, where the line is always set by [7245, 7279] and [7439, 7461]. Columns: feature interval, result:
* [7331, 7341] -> -0.06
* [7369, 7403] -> -0.03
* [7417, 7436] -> -0.01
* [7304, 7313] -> -0.01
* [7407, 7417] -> -0.01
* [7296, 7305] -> -0.01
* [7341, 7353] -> -0.05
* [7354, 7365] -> -0.02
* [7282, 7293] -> -0.01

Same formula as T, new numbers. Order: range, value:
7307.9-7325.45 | 9.75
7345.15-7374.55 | 10.2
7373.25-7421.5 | 10.5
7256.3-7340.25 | 9.44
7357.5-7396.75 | 10.4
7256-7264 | 8.83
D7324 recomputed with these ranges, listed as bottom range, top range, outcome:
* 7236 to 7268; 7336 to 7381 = 1.16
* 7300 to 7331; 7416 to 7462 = 1.11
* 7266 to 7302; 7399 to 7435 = 1.13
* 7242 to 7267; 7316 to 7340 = 1.12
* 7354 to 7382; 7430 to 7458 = 1.04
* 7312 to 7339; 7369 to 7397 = 1.06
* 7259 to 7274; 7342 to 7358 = 1.13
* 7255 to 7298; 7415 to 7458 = 1.16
